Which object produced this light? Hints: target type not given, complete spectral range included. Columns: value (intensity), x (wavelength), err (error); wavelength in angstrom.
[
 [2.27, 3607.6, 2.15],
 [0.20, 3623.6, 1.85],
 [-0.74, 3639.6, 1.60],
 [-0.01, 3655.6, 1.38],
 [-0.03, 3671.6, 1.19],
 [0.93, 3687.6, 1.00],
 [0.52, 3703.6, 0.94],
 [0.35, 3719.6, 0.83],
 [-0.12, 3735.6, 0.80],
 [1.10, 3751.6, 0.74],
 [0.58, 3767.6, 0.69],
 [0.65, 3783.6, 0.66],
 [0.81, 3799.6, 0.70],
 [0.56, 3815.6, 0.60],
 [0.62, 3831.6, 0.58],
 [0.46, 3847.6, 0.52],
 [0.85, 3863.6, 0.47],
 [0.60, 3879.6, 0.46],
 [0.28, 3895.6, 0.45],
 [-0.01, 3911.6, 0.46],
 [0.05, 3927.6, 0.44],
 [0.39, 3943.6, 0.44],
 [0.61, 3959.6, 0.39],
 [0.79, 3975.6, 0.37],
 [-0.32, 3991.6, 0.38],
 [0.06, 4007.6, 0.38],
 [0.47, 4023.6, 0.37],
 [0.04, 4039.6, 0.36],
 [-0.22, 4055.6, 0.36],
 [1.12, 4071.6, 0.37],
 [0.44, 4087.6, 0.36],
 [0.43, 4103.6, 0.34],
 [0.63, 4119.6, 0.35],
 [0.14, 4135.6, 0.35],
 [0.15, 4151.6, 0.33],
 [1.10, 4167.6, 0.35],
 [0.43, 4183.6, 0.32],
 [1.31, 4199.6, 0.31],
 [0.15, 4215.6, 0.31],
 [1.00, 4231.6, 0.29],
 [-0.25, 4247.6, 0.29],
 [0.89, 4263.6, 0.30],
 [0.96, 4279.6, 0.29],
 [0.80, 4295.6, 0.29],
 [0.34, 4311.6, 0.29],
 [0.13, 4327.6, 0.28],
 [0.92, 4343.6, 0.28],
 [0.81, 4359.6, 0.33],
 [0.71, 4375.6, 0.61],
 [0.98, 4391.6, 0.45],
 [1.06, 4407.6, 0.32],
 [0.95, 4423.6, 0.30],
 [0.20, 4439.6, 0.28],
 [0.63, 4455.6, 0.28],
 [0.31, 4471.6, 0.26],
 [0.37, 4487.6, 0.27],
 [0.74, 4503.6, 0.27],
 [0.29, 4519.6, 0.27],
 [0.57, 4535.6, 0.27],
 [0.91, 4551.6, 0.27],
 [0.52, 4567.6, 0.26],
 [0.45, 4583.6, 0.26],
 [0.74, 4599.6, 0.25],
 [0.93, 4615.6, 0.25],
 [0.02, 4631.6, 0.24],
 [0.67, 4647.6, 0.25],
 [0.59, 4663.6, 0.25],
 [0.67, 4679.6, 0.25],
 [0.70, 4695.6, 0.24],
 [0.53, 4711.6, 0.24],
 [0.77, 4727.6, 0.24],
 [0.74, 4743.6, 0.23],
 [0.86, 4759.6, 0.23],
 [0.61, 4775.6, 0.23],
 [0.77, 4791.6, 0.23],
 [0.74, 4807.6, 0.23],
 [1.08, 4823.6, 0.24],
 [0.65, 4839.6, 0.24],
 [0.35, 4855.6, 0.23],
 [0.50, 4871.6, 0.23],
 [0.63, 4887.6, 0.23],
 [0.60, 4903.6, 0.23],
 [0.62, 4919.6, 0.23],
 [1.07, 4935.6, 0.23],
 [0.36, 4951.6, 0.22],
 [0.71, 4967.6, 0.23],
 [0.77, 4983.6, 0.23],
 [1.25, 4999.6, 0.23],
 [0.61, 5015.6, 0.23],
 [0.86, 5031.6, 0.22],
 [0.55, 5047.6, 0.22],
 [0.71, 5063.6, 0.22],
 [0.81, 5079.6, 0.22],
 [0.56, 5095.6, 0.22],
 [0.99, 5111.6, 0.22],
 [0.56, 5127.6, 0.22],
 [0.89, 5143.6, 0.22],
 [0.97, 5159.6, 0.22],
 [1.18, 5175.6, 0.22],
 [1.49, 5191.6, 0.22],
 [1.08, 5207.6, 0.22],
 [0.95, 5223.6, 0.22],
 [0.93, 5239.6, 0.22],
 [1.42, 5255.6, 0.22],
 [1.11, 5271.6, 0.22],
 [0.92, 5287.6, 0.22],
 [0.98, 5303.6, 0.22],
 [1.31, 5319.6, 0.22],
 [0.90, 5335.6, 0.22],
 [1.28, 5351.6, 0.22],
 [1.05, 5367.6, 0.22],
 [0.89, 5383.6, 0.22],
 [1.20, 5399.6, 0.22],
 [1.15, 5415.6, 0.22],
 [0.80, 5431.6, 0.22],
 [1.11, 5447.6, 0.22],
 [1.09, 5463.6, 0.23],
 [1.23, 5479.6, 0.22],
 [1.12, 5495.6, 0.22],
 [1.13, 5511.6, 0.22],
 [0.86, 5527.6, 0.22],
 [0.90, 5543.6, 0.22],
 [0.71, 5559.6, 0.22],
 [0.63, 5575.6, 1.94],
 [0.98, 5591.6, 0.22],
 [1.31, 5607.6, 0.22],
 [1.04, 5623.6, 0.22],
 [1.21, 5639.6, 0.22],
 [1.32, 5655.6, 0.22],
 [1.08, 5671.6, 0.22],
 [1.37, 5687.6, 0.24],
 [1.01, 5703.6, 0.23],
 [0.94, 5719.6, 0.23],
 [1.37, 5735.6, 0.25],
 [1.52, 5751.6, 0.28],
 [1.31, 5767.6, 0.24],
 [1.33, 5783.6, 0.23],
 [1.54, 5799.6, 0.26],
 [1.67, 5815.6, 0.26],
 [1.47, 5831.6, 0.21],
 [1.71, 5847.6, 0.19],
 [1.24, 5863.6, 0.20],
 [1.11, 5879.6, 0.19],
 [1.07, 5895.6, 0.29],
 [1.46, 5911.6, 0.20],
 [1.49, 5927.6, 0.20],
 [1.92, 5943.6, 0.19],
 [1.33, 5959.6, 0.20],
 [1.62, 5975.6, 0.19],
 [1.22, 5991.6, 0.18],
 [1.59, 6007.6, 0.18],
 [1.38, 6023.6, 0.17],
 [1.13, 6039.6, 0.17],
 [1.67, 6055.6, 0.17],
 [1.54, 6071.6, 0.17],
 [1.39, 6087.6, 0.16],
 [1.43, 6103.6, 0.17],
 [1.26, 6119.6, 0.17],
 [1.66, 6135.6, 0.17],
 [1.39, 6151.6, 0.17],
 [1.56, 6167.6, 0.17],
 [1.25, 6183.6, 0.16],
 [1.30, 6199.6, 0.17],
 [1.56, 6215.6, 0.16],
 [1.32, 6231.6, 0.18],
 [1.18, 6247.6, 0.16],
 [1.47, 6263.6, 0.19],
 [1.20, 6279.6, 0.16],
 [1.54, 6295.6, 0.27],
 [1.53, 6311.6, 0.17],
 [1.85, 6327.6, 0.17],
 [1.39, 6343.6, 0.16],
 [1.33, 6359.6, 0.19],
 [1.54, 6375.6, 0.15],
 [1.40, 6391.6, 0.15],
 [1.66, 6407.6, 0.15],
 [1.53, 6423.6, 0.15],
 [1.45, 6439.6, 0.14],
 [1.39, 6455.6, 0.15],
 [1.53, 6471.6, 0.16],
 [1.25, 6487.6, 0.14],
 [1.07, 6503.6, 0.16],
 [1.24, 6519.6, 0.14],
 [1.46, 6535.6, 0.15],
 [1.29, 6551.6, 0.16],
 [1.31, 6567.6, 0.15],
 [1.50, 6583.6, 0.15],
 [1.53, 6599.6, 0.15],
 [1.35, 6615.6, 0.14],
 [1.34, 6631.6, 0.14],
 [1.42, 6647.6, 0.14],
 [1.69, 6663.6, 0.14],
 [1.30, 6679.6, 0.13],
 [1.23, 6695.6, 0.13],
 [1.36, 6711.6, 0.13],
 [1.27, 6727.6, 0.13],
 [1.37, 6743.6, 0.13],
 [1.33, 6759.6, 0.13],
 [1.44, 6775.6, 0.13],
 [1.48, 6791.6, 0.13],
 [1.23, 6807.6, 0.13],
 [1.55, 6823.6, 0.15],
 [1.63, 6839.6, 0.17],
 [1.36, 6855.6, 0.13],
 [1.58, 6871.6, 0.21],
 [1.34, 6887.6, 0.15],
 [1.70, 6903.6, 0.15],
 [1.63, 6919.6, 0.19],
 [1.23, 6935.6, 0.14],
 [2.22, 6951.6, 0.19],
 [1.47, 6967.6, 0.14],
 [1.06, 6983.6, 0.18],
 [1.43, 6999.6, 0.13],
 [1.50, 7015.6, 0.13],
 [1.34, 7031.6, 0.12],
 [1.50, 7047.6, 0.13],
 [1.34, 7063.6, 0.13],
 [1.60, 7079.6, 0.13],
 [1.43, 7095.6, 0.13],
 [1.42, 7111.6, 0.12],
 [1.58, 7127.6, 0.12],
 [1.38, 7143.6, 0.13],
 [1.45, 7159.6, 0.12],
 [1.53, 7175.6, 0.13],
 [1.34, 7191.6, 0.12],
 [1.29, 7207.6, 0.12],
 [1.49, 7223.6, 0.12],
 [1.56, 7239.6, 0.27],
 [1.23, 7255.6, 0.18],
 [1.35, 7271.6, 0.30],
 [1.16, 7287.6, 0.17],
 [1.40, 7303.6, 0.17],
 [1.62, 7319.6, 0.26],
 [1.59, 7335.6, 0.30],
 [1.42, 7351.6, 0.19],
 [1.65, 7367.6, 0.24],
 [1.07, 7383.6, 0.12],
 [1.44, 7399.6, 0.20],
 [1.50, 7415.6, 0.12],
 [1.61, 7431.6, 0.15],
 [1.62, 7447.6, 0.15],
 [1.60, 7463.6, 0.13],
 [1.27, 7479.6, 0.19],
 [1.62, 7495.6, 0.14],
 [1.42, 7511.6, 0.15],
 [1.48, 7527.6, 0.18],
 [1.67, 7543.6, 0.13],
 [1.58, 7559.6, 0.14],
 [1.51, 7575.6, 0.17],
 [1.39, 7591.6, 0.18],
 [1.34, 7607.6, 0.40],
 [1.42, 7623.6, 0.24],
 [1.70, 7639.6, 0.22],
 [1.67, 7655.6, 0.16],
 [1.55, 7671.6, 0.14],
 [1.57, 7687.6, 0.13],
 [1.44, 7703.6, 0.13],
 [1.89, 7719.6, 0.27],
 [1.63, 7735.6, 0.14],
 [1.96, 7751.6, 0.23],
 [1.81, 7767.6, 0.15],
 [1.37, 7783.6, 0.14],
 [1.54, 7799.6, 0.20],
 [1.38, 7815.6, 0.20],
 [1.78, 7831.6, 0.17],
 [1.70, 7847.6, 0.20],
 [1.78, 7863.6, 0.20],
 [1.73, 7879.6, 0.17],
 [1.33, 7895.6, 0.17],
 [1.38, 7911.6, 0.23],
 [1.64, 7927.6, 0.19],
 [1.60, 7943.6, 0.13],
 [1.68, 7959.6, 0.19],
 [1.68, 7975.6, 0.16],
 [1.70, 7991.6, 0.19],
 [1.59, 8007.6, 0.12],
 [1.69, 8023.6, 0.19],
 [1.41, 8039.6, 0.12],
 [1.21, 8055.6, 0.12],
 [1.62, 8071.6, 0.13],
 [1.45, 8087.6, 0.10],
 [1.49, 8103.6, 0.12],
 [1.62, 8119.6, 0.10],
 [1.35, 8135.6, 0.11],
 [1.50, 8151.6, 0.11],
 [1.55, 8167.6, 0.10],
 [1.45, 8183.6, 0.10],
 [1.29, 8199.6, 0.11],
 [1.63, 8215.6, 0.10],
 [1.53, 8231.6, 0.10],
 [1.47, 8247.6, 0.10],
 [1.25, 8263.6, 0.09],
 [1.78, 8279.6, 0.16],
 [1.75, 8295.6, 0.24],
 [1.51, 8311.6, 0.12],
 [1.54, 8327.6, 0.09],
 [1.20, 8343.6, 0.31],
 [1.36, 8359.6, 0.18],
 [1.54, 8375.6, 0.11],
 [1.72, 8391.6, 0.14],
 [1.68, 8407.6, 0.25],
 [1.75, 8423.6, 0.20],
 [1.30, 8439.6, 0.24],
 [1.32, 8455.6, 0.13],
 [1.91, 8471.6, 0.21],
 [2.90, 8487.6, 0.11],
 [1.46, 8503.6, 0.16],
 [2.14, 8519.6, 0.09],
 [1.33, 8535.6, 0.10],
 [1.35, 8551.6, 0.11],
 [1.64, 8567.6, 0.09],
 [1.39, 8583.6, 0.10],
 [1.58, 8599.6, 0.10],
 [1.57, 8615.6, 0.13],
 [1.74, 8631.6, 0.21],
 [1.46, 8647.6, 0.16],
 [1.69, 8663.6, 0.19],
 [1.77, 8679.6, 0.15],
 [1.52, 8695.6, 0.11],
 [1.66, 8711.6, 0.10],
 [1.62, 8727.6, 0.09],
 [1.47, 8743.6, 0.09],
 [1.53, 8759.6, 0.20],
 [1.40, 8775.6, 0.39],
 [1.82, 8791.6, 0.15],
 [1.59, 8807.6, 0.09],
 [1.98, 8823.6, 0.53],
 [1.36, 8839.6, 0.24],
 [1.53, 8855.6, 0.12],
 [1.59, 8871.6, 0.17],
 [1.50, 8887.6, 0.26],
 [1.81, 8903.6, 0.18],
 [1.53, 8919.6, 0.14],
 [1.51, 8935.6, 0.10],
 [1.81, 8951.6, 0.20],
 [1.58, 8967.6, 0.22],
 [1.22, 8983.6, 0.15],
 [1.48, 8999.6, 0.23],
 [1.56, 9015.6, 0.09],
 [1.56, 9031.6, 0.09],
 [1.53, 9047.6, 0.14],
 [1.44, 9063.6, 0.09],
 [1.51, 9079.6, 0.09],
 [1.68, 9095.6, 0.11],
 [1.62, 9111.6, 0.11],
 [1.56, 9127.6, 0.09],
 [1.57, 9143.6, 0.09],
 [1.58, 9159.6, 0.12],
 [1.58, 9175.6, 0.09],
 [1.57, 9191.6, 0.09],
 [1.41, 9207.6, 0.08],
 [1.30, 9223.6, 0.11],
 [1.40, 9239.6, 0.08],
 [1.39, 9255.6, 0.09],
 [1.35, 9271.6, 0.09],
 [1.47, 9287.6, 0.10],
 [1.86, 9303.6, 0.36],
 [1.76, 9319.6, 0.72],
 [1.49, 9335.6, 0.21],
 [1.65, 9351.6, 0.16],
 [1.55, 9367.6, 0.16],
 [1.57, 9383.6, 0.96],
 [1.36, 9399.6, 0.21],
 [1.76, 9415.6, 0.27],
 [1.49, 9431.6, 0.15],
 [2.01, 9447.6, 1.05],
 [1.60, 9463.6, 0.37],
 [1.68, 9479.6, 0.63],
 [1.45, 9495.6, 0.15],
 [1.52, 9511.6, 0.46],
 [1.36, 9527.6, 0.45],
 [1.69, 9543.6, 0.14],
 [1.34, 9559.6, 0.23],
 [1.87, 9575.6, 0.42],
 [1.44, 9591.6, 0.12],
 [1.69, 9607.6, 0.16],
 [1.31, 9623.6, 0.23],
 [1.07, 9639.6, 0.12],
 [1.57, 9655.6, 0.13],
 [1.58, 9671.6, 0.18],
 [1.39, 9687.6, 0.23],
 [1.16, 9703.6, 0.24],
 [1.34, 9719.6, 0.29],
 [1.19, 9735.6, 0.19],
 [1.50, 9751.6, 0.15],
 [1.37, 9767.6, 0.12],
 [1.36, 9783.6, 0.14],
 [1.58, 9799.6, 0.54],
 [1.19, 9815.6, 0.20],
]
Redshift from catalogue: 0.293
